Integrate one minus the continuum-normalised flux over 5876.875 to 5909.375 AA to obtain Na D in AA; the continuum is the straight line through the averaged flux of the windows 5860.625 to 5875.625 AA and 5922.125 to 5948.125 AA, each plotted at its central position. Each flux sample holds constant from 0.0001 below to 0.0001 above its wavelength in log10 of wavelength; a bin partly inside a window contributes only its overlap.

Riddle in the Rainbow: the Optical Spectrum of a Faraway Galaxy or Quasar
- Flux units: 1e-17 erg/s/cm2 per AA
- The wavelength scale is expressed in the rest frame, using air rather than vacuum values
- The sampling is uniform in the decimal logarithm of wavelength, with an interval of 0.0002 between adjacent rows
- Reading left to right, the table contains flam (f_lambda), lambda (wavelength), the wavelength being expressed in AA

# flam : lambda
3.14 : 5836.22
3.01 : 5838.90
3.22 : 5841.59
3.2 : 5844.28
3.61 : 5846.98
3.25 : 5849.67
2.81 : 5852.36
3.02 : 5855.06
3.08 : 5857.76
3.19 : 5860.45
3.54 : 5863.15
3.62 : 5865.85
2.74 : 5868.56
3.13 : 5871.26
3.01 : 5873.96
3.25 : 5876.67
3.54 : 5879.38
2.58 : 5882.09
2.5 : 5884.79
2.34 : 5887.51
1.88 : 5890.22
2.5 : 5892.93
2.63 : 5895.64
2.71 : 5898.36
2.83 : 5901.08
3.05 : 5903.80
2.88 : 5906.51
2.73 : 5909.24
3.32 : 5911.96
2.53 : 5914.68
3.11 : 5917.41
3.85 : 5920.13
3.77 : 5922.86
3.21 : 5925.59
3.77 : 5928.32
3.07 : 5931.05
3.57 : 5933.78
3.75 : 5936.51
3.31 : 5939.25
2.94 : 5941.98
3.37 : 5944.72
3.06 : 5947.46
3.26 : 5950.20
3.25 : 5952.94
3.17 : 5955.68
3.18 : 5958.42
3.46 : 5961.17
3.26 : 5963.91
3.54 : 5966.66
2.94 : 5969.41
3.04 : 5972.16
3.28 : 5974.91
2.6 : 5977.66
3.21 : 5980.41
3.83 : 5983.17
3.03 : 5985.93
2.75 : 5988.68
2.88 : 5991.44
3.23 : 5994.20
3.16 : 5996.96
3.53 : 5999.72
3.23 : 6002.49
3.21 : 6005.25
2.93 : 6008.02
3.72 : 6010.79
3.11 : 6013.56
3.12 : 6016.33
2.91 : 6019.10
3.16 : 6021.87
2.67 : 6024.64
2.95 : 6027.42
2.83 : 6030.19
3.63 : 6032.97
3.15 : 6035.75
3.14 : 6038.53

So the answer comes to 5.7 AA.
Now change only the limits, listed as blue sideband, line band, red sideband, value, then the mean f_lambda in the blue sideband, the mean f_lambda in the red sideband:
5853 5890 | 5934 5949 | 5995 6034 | -1.1 AA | 3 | 3.15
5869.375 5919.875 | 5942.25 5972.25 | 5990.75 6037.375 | -2.3 AA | 2.83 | 3.15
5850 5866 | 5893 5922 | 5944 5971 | 2.3 AA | 3.18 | 3.24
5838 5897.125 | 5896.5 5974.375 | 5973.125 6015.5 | -3.1 AA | 2.98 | 3.18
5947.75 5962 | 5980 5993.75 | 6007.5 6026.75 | 0.1 AA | 3.24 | 3.09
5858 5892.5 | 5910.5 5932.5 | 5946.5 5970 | -1.5 AA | 2.94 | 3.25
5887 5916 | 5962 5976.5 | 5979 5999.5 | -0.7 AA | 2.68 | 3.18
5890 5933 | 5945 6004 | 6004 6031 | -2.7 AA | 3.03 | 3.07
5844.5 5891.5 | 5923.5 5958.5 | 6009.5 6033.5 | -3.0 AA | 3.01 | 3.1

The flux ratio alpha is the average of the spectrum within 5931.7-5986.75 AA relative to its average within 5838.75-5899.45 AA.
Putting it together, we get 1.09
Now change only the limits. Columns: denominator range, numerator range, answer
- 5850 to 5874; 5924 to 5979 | 1.04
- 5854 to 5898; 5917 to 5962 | 1.16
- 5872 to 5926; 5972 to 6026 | 1.08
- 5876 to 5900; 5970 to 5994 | 1.17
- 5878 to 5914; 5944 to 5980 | 1.17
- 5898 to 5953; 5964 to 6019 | 0.99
